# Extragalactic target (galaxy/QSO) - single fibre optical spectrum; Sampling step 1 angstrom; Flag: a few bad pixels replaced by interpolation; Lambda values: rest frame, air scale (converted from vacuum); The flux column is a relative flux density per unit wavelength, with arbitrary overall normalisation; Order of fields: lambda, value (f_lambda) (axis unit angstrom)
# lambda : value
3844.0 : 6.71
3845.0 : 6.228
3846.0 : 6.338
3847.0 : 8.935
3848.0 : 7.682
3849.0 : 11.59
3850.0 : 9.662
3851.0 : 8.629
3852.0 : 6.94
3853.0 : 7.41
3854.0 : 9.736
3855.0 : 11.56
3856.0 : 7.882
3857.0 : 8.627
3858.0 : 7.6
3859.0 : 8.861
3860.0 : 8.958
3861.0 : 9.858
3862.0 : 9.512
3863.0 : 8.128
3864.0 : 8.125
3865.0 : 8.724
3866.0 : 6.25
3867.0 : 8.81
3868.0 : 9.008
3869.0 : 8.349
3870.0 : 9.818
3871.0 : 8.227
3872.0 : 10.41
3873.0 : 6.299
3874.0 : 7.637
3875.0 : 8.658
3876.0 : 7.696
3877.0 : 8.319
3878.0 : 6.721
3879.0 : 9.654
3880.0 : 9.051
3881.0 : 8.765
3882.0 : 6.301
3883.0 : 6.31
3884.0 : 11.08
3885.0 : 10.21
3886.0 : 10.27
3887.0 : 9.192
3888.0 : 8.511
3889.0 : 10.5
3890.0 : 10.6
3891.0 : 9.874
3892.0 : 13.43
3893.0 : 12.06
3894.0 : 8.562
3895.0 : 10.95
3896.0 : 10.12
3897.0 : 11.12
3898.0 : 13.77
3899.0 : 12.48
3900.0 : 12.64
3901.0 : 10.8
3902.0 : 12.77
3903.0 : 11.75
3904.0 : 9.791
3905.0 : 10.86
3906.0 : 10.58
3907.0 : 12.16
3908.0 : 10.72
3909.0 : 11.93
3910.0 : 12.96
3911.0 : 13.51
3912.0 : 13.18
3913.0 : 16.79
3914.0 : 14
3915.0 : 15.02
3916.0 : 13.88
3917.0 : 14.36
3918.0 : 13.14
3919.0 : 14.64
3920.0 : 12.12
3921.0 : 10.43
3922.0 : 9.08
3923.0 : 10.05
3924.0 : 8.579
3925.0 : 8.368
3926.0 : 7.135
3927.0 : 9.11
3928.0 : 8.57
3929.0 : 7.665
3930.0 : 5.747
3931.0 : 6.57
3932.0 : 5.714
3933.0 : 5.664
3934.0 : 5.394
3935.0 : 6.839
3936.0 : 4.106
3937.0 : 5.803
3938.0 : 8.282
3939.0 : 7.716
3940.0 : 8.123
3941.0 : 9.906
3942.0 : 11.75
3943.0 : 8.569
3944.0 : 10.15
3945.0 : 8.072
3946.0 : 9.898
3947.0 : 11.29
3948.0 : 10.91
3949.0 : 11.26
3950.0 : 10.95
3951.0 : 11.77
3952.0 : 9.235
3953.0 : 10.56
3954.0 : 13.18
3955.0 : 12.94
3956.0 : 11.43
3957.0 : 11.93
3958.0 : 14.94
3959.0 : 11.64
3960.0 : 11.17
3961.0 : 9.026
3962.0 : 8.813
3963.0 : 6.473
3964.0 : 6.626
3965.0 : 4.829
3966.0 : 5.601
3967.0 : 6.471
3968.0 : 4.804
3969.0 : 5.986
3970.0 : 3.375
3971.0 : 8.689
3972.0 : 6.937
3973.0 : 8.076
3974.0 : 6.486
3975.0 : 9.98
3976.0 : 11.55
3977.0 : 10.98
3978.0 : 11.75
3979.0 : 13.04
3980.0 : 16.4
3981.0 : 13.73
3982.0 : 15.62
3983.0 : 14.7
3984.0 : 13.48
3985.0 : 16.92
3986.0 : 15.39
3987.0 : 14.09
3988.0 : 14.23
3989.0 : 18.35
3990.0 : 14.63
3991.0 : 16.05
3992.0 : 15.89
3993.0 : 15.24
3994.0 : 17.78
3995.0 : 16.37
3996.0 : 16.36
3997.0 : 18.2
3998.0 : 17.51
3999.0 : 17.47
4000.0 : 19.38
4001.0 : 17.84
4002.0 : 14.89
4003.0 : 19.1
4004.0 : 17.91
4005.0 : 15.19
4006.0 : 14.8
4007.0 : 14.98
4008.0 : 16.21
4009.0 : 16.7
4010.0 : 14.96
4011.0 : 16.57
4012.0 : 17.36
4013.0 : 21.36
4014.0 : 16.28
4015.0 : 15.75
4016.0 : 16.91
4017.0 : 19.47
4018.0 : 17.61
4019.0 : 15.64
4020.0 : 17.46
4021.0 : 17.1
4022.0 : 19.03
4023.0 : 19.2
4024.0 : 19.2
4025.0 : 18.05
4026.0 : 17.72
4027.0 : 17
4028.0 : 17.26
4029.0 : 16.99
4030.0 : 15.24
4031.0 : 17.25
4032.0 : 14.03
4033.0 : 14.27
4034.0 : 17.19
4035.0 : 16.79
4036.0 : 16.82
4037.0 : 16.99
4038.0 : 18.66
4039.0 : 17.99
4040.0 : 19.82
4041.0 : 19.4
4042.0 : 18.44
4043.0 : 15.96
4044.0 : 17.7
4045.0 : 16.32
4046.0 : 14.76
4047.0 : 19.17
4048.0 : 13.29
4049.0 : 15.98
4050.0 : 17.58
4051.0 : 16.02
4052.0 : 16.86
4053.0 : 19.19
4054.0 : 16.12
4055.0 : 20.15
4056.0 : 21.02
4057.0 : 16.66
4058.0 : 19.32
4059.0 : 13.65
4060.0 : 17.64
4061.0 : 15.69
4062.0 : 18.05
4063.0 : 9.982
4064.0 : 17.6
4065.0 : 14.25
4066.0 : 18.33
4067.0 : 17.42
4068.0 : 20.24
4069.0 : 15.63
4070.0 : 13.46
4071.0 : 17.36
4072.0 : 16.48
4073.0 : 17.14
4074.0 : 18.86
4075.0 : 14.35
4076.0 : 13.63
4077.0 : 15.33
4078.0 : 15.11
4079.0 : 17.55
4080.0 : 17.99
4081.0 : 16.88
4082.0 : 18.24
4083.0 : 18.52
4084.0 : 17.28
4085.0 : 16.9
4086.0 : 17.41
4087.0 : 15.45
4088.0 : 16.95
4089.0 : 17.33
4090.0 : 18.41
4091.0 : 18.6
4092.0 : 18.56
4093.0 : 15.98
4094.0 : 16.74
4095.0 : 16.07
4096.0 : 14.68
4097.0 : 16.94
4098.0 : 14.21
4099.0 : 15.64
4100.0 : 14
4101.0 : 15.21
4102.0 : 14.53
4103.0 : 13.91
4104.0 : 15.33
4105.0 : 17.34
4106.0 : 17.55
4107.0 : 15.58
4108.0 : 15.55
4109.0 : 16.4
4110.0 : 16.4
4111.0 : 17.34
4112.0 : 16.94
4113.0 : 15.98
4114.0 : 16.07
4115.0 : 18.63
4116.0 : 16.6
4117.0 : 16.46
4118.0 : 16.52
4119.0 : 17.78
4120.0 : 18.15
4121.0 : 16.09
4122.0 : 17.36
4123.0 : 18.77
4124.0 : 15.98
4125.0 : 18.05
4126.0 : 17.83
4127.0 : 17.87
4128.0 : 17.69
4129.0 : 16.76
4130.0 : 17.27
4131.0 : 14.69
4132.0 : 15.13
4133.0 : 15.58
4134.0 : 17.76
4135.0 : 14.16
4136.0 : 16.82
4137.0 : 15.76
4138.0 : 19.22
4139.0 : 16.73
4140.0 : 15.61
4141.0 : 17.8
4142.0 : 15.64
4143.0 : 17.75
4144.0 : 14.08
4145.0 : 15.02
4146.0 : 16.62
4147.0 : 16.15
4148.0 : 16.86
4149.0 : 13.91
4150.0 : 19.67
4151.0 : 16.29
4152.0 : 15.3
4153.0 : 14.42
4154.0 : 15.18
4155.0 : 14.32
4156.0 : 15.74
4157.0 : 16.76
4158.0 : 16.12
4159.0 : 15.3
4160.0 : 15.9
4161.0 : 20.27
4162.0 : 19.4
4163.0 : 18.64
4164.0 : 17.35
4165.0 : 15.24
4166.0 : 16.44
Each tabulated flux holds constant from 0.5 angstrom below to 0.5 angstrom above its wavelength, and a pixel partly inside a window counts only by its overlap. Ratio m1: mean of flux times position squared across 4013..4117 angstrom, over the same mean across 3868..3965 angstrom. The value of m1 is 1.8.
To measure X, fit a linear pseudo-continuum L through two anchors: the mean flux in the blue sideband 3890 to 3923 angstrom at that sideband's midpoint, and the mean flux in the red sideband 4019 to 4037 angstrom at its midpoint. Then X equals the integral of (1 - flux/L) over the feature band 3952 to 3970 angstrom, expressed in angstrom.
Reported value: 6.6 angstrom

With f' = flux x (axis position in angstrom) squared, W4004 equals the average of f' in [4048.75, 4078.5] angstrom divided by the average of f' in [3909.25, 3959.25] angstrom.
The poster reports 1.73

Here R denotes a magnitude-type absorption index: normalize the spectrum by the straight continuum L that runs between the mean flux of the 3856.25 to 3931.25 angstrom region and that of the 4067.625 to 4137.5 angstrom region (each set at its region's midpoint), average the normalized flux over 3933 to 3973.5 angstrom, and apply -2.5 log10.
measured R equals 0.329 mag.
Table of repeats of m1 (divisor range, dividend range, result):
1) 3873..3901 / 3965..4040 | 1.64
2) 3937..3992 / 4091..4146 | 1.65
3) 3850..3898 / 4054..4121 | 2.04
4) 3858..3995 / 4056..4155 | 1.74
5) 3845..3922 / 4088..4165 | 1.84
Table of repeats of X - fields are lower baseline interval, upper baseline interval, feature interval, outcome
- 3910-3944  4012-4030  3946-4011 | 7.0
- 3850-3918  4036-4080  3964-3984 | 6.2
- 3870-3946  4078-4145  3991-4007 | -4.9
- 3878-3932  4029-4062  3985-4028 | -4.6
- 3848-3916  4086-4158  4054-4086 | -3.8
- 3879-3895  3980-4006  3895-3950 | 6.4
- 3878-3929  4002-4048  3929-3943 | 6.1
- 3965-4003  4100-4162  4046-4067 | -3.0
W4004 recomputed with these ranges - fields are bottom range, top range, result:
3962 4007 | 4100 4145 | 1.37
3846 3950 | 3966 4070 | 1.73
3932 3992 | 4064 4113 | 1.70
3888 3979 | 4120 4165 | 1.84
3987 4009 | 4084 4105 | 1.03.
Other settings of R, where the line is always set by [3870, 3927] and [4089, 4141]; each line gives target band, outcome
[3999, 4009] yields -0.23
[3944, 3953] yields 0.16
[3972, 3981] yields 0.17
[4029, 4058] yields -0.18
